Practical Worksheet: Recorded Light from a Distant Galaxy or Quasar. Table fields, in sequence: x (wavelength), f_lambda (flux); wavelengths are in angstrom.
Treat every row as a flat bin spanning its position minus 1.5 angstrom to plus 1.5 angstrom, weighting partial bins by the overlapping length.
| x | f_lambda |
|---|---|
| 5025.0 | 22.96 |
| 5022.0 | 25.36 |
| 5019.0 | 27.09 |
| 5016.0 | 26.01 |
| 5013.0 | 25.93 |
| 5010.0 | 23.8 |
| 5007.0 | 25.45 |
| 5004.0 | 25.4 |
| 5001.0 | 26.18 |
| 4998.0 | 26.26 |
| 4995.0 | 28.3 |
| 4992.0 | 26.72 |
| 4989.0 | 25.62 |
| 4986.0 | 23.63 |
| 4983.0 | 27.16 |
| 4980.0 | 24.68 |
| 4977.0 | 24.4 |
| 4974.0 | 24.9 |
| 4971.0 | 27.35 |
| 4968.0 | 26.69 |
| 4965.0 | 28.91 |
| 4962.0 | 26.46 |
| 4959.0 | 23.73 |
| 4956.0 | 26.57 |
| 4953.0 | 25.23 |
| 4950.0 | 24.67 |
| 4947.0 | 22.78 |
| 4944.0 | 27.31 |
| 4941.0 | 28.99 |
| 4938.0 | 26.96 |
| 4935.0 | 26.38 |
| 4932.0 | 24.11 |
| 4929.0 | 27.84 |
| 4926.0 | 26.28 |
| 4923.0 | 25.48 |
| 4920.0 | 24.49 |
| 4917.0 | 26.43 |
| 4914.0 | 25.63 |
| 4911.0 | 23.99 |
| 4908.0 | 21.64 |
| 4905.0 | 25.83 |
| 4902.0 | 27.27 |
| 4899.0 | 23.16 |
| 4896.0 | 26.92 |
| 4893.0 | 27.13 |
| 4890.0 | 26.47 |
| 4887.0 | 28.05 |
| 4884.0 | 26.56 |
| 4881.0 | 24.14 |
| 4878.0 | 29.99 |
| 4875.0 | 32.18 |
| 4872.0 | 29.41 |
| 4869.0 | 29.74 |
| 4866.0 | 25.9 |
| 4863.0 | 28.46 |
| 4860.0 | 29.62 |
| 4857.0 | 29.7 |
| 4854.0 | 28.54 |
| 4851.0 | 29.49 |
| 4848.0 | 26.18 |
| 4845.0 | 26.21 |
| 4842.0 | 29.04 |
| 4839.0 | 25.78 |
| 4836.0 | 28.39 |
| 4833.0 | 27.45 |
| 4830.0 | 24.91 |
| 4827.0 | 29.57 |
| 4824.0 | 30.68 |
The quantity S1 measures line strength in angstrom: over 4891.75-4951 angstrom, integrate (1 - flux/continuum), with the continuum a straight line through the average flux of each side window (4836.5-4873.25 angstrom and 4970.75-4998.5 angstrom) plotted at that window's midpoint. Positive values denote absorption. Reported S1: 2.8 angstrom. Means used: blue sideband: 28.2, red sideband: 25.8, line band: 25.7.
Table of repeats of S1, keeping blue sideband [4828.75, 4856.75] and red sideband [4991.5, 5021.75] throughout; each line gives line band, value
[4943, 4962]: 1.0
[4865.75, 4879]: -1.2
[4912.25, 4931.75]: 0.7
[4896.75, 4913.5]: 1.5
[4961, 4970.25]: -0.3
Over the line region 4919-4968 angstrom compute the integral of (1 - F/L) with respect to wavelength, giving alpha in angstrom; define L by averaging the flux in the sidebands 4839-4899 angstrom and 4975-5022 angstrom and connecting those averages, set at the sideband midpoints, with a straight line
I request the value 1.1 angstrom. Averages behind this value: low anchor 27.9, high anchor 25.8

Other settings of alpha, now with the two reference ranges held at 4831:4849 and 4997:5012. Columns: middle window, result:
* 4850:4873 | -1.6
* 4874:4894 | -0.8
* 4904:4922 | 1.2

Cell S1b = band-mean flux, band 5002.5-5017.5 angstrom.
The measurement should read 25.3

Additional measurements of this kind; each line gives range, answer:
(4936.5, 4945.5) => 27.8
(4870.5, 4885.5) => 28.5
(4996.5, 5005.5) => 25.9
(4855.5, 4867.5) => 28.4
